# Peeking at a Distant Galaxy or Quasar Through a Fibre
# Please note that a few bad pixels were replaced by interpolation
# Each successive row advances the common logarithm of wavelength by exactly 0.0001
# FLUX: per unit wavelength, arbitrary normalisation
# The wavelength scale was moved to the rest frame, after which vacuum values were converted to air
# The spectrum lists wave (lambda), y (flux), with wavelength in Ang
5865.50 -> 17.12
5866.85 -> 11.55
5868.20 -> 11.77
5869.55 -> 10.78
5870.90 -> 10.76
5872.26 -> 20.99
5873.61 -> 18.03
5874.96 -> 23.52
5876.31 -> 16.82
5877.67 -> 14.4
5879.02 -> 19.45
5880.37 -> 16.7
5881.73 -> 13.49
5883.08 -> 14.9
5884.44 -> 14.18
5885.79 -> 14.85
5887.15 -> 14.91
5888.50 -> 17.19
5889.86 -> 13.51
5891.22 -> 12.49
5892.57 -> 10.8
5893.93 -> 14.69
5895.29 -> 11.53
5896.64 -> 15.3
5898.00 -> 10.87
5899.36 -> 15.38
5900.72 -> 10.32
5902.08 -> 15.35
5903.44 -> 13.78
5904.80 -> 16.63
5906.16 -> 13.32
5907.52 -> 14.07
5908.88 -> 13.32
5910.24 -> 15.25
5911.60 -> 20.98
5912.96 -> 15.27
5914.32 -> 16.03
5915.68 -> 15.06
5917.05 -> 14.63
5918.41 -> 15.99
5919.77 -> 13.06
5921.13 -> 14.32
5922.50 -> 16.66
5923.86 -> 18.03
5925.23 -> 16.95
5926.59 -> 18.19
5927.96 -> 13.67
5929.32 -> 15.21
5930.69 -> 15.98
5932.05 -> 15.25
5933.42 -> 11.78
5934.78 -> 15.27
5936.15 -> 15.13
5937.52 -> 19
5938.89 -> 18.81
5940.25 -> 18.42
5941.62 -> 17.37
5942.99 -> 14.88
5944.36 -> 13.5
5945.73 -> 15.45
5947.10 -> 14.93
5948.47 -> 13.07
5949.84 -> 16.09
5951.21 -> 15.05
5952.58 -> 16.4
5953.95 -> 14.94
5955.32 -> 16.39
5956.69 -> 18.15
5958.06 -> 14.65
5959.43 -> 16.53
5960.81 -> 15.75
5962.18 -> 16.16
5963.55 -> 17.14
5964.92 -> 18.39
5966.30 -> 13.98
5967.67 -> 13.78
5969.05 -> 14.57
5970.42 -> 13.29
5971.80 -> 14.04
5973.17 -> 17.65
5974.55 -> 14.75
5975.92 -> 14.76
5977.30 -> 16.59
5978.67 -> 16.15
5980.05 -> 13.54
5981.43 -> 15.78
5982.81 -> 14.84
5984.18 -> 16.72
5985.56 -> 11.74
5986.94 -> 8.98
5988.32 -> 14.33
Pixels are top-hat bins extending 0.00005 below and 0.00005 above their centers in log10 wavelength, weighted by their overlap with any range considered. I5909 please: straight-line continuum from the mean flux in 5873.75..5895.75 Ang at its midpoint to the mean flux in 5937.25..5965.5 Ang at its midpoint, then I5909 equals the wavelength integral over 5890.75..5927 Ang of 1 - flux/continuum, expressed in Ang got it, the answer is 2.10 Ang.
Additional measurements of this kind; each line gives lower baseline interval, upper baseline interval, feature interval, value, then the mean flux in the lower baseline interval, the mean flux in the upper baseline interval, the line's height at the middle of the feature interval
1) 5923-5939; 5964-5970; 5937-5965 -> -1.1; 16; 15.2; 15.5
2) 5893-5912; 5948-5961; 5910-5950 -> -2.2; 14.2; 15.7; 15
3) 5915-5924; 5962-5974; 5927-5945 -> -0.5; 15.2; 15.4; 15.3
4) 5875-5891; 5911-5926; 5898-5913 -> 1.2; 15.7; 16.1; 15.9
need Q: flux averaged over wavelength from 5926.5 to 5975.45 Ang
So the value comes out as 15.6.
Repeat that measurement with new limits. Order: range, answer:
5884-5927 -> 14.8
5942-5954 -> 15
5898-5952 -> 15.4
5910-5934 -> 15.7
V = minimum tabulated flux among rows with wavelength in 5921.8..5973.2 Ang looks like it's 11.78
